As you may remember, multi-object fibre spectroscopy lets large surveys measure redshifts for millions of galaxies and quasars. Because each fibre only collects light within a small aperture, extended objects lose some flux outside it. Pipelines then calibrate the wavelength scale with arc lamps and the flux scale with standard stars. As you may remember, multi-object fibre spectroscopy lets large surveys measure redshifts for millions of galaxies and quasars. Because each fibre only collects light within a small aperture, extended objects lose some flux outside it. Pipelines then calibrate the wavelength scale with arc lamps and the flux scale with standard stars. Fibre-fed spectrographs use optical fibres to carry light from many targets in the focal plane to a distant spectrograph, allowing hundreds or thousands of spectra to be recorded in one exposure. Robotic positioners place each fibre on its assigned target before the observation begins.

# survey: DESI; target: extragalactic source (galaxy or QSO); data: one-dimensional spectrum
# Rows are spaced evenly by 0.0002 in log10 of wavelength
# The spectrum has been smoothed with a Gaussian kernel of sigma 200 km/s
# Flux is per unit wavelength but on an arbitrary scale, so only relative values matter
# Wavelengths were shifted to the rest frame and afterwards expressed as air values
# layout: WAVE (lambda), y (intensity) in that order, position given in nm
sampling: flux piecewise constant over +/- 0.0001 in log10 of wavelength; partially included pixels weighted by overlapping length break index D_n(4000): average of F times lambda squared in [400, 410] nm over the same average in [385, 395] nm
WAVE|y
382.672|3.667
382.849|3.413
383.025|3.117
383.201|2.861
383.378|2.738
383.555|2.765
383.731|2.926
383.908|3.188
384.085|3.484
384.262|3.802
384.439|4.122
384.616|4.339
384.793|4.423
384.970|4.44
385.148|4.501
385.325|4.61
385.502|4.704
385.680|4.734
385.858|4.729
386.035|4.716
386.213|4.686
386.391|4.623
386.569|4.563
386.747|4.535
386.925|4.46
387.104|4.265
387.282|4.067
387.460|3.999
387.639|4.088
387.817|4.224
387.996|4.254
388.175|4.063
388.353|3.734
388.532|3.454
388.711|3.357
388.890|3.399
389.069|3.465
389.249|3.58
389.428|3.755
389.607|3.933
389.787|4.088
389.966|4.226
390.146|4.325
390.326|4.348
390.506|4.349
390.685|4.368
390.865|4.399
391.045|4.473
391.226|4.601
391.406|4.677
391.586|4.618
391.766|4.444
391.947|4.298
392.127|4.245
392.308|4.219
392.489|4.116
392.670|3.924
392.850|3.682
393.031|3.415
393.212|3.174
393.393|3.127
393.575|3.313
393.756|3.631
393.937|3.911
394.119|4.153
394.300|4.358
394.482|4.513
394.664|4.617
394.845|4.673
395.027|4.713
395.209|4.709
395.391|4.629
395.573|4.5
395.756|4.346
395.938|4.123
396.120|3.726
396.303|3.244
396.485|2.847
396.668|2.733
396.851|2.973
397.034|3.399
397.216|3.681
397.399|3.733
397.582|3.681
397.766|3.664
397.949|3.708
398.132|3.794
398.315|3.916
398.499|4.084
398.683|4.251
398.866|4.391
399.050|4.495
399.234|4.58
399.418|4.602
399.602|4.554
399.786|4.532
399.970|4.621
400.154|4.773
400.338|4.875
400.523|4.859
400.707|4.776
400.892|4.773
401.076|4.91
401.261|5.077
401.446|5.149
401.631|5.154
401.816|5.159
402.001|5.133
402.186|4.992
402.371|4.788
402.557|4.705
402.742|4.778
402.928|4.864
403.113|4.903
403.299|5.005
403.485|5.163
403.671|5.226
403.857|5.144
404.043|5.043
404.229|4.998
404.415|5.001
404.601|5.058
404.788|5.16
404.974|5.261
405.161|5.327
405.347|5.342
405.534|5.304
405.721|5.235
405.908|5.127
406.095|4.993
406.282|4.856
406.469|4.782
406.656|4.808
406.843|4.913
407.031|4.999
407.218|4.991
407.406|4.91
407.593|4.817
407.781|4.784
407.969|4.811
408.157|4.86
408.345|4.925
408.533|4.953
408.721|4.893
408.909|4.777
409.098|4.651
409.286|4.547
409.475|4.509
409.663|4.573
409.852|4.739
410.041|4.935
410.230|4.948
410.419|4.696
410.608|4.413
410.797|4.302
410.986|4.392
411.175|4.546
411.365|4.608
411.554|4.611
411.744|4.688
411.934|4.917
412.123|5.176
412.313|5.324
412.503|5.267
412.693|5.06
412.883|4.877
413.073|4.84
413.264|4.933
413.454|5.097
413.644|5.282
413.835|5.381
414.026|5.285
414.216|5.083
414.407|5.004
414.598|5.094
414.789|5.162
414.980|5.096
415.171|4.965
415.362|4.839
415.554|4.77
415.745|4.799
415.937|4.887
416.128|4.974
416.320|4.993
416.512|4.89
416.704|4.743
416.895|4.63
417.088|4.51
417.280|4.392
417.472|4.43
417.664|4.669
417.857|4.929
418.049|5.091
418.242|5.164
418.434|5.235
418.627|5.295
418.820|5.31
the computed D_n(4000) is 1.28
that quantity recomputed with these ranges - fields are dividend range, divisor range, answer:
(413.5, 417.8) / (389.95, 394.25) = 1.35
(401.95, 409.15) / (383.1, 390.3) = 1.37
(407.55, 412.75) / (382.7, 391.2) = 1.33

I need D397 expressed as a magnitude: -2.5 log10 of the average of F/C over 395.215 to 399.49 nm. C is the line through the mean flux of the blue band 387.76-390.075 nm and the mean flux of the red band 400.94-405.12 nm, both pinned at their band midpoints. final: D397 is 0.169 mag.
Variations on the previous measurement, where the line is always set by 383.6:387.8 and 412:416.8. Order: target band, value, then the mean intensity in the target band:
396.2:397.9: 0.34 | 3.34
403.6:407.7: -0.06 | 5.06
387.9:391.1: 0.10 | 3.97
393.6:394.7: 0.09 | 4.12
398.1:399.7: 0.07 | 4.32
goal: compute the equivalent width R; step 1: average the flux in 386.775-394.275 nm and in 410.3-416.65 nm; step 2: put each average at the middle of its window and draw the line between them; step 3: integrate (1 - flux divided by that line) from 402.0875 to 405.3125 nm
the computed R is -0.35 nm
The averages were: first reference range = 4.01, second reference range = 4.92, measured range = 5.03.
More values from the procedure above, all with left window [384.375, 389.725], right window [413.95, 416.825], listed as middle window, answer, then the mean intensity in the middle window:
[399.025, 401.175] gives -0.07 nm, 4.7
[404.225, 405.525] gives -0.14 nm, 5.19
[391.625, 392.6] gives 0.01 nm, 4.27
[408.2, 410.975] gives 0.06 nm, 4.7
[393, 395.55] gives 0.17 nm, 4.09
